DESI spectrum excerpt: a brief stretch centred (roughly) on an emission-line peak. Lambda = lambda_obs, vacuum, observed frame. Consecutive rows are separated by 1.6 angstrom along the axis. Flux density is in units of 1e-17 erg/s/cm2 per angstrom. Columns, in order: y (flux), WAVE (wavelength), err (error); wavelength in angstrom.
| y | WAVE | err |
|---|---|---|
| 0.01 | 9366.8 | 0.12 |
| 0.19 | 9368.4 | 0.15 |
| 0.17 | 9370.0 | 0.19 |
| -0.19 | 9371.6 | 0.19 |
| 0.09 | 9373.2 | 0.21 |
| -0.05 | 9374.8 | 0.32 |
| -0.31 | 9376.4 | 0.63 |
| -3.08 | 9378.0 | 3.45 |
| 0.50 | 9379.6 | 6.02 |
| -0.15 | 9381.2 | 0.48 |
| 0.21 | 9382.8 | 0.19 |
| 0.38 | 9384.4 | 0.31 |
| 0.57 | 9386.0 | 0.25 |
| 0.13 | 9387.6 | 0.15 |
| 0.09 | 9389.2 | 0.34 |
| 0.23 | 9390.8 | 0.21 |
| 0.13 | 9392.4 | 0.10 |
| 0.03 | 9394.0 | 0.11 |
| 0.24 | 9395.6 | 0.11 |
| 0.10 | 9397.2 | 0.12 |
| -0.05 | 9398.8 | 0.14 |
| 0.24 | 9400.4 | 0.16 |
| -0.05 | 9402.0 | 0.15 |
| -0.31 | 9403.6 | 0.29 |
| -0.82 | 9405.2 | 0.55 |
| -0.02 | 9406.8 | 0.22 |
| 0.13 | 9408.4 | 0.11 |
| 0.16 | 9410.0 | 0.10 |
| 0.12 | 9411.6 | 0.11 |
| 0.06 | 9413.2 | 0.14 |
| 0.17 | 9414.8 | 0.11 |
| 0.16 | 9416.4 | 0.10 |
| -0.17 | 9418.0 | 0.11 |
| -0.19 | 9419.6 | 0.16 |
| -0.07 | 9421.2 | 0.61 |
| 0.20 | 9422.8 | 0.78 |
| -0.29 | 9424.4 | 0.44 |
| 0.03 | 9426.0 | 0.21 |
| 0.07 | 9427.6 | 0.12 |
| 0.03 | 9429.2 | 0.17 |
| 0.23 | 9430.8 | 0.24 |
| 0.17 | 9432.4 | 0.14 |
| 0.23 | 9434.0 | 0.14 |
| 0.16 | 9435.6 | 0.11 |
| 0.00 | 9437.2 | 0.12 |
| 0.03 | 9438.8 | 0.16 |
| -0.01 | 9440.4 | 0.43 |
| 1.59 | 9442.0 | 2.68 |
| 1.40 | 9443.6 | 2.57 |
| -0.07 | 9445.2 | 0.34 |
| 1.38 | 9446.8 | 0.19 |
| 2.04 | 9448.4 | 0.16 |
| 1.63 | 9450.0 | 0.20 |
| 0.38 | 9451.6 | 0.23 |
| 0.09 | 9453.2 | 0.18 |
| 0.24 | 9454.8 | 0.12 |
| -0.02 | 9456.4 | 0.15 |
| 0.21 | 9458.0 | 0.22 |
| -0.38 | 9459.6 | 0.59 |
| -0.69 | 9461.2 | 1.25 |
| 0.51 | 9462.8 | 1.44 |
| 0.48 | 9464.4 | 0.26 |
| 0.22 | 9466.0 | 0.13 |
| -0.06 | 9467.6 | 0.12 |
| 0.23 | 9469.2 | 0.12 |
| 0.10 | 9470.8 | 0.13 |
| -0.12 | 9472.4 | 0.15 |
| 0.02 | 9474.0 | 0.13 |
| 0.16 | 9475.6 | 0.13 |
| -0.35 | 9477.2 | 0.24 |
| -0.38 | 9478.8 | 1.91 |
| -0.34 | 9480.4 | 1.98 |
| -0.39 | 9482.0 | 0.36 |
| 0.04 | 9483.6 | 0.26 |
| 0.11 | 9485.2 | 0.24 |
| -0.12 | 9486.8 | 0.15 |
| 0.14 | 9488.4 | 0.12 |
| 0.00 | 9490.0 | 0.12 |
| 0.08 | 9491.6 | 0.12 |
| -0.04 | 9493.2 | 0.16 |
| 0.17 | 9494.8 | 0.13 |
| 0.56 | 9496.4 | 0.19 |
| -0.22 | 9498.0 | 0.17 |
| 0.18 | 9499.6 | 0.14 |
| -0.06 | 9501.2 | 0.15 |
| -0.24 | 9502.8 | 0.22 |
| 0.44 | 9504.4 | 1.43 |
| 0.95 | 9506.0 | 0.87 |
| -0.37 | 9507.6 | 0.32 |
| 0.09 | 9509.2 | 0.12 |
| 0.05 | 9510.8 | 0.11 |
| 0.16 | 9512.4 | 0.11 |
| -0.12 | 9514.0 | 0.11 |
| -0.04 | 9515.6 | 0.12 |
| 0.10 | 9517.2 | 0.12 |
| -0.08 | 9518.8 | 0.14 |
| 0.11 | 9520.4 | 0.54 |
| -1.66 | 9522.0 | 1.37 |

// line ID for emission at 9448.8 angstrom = [O III] 5007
